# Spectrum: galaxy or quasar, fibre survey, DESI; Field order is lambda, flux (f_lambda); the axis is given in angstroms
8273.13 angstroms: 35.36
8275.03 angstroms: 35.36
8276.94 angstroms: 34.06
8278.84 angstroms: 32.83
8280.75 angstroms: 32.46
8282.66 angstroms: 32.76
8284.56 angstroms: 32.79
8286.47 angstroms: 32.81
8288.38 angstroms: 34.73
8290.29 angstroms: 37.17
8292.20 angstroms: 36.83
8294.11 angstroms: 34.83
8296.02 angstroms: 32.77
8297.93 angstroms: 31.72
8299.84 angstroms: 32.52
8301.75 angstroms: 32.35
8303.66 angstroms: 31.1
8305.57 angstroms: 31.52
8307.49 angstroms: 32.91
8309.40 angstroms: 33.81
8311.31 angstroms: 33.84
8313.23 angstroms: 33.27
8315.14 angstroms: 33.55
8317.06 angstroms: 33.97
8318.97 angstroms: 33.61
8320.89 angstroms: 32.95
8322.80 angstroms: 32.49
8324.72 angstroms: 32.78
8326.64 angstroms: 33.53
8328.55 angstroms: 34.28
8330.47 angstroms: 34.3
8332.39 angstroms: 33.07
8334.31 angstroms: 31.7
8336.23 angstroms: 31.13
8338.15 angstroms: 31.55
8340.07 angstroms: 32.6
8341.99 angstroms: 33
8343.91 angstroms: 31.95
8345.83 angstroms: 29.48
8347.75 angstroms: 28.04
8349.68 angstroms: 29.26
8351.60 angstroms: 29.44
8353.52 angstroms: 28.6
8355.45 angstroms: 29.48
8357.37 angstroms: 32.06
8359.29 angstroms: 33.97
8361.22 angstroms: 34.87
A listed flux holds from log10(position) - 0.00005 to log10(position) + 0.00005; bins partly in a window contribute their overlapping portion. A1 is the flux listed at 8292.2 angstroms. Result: 36.83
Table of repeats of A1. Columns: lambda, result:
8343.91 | 31.95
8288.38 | 34.73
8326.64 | 33.53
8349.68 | 29.26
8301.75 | 32.35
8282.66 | 32.76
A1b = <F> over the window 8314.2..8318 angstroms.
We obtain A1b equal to 33.7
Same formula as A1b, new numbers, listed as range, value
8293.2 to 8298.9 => 33.1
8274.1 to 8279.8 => 34.1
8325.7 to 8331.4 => 34.1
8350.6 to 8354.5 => 29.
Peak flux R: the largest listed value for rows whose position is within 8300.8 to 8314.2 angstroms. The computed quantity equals 33.84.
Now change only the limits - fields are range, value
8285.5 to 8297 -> 37.17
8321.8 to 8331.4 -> 34.3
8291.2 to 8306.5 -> 36.83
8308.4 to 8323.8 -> 33.97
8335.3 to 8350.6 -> 33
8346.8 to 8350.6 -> 29.26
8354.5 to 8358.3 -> 32.06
